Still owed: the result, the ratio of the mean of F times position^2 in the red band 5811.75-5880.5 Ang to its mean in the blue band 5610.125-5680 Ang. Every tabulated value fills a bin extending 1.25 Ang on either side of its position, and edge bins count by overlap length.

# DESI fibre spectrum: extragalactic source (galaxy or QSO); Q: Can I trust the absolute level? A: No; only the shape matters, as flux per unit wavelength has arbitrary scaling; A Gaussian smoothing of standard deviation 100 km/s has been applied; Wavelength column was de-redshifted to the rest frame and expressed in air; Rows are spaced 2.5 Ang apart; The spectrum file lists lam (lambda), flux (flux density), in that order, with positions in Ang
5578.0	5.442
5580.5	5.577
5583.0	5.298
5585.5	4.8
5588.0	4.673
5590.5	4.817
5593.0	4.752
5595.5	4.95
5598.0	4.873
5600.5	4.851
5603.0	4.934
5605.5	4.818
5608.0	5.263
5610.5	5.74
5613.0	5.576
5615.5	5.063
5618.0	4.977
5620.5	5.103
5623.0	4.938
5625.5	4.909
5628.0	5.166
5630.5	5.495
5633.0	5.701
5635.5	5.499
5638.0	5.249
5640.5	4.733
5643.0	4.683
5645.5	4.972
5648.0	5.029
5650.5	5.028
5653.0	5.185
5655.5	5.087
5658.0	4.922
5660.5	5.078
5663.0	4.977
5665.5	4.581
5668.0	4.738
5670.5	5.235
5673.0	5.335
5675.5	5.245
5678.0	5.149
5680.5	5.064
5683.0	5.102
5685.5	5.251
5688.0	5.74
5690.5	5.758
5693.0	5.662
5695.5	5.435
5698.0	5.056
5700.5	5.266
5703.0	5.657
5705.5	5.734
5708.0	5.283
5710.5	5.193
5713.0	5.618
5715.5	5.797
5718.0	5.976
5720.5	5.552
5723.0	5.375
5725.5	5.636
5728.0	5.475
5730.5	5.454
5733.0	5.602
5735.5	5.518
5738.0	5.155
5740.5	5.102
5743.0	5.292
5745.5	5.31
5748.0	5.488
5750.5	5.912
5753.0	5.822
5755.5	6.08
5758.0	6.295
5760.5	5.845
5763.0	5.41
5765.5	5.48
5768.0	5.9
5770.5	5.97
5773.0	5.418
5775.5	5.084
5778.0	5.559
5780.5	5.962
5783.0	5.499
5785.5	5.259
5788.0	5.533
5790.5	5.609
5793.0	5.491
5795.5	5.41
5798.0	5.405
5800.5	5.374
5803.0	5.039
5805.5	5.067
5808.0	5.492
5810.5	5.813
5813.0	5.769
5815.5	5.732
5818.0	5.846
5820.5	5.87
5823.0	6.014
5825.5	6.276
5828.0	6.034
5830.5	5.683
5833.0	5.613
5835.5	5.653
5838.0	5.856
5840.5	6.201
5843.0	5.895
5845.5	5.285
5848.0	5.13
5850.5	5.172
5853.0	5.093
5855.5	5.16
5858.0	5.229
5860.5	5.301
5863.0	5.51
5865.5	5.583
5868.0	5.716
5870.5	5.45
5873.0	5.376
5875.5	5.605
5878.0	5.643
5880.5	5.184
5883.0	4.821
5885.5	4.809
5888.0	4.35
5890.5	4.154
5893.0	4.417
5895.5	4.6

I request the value 1.2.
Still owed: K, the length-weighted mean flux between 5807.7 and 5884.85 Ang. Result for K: 5.58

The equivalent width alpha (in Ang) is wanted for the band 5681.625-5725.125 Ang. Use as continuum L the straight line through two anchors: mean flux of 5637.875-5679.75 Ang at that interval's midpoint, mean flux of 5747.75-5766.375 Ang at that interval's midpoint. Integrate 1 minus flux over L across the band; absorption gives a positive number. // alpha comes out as -1.0 Ang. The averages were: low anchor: 5.01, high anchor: 5.81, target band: 5.5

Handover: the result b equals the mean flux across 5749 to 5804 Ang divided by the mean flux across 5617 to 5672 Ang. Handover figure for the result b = 1.11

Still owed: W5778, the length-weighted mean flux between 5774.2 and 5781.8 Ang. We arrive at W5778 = 5.53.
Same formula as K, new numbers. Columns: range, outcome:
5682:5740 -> 5.49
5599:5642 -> 5.17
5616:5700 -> 5.15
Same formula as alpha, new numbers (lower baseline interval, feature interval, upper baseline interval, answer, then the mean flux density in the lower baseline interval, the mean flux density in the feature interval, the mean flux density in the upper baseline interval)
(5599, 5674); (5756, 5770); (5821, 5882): -1.1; 5.09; 5.81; 5.57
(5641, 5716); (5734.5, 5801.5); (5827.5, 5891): -3.4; 5.22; 5.56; 5.37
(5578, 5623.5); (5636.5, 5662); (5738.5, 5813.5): 1.0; 5.07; 5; 5.55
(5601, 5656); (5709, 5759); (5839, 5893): -3.7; 5.14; 5.58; 5.25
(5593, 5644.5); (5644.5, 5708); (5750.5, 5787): 1.5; 5.12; 5.21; 5.69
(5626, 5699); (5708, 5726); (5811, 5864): -0.8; 5.18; 5.57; 5.64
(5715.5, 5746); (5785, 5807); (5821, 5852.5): 1.0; 5.47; 5.36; 5.72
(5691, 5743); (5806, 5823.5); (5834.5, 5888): -1.1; 5.48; 5.75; 5.39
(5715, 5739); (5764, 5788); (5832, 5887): -0.3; 5.55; 5.57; 5.42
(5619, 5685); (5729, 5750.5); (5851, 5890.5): -1.1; 5.09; 5.4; 5.22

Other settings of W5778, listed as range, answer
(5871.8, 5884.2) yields 5.33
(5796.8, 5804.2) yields 5.27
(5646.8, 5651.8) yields 5.03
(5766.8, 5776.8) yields 5.59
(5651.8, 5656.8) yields 5.13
